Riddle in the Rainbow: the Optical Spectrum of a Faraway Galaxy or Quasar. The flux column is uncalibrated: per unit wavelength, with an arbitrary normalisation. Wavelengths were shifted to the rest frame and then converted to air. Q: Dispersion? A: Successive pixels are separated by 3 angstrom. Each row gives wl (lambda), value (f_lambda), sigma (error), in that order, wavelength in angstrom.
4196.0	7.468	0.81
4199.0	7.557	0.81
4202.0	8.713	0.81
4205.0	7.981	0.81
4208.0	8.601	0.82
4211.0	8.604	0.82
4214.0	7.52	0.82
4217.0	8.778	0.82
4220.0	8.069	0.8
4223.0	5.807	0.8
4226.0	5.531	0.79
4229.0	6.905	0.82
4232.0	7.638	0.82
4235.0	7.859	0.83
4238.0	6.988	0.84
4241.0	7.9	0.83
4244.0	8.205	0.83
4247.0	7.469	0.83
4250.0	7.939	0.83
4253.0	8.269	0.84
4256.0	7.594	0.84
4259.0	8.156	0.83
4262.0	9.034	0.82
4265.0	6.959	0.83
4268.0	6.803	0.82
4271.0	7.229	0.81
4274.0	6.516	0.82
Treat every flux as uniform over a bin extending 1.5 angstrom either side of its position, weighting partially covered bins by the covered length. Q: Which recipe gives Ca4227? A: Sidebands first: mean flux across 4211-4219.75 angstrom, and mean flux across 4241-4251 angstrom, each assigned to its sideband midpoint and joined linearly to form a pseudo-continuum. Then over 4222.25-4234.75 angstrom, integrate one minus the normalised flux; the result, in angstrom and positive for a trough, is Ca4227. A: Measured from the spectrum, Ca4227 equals 2.2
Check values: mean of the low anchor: 8.22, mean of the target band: 6.65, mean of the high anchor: 7.87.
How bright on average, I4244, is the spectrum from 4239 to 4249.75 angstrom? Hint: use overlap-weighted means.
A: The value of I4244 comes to 7.83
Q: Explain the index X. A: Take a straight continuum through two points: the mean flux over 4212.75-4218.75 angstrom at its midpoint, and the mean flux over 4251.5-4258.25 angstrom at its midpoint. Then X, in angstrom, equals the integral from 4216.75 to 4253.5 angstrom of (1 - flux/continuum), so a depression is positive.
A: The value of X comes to 2.9 angstrom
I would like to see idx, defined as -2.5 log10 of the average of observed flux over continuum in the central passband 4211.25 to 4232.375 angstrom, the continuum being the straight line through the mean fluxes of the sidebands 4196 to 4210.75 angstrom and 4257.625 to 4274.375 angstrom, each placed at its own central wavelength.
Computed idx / 0.11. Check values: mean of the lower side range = 8.17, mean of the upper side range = 7.51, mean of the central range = 7.24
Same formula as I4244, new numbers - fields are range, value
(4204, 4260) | 7.67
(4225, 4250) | 7.39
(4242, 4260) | 7.93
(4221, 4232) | 6.38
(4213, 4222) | 8.03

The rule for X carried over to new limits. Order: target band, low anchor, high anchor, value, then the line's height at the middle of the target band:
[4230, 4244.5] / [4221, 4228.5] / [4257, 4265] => -1.9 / 6.76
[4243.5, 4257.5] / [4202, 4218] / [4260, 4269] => -0.1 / 7.84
